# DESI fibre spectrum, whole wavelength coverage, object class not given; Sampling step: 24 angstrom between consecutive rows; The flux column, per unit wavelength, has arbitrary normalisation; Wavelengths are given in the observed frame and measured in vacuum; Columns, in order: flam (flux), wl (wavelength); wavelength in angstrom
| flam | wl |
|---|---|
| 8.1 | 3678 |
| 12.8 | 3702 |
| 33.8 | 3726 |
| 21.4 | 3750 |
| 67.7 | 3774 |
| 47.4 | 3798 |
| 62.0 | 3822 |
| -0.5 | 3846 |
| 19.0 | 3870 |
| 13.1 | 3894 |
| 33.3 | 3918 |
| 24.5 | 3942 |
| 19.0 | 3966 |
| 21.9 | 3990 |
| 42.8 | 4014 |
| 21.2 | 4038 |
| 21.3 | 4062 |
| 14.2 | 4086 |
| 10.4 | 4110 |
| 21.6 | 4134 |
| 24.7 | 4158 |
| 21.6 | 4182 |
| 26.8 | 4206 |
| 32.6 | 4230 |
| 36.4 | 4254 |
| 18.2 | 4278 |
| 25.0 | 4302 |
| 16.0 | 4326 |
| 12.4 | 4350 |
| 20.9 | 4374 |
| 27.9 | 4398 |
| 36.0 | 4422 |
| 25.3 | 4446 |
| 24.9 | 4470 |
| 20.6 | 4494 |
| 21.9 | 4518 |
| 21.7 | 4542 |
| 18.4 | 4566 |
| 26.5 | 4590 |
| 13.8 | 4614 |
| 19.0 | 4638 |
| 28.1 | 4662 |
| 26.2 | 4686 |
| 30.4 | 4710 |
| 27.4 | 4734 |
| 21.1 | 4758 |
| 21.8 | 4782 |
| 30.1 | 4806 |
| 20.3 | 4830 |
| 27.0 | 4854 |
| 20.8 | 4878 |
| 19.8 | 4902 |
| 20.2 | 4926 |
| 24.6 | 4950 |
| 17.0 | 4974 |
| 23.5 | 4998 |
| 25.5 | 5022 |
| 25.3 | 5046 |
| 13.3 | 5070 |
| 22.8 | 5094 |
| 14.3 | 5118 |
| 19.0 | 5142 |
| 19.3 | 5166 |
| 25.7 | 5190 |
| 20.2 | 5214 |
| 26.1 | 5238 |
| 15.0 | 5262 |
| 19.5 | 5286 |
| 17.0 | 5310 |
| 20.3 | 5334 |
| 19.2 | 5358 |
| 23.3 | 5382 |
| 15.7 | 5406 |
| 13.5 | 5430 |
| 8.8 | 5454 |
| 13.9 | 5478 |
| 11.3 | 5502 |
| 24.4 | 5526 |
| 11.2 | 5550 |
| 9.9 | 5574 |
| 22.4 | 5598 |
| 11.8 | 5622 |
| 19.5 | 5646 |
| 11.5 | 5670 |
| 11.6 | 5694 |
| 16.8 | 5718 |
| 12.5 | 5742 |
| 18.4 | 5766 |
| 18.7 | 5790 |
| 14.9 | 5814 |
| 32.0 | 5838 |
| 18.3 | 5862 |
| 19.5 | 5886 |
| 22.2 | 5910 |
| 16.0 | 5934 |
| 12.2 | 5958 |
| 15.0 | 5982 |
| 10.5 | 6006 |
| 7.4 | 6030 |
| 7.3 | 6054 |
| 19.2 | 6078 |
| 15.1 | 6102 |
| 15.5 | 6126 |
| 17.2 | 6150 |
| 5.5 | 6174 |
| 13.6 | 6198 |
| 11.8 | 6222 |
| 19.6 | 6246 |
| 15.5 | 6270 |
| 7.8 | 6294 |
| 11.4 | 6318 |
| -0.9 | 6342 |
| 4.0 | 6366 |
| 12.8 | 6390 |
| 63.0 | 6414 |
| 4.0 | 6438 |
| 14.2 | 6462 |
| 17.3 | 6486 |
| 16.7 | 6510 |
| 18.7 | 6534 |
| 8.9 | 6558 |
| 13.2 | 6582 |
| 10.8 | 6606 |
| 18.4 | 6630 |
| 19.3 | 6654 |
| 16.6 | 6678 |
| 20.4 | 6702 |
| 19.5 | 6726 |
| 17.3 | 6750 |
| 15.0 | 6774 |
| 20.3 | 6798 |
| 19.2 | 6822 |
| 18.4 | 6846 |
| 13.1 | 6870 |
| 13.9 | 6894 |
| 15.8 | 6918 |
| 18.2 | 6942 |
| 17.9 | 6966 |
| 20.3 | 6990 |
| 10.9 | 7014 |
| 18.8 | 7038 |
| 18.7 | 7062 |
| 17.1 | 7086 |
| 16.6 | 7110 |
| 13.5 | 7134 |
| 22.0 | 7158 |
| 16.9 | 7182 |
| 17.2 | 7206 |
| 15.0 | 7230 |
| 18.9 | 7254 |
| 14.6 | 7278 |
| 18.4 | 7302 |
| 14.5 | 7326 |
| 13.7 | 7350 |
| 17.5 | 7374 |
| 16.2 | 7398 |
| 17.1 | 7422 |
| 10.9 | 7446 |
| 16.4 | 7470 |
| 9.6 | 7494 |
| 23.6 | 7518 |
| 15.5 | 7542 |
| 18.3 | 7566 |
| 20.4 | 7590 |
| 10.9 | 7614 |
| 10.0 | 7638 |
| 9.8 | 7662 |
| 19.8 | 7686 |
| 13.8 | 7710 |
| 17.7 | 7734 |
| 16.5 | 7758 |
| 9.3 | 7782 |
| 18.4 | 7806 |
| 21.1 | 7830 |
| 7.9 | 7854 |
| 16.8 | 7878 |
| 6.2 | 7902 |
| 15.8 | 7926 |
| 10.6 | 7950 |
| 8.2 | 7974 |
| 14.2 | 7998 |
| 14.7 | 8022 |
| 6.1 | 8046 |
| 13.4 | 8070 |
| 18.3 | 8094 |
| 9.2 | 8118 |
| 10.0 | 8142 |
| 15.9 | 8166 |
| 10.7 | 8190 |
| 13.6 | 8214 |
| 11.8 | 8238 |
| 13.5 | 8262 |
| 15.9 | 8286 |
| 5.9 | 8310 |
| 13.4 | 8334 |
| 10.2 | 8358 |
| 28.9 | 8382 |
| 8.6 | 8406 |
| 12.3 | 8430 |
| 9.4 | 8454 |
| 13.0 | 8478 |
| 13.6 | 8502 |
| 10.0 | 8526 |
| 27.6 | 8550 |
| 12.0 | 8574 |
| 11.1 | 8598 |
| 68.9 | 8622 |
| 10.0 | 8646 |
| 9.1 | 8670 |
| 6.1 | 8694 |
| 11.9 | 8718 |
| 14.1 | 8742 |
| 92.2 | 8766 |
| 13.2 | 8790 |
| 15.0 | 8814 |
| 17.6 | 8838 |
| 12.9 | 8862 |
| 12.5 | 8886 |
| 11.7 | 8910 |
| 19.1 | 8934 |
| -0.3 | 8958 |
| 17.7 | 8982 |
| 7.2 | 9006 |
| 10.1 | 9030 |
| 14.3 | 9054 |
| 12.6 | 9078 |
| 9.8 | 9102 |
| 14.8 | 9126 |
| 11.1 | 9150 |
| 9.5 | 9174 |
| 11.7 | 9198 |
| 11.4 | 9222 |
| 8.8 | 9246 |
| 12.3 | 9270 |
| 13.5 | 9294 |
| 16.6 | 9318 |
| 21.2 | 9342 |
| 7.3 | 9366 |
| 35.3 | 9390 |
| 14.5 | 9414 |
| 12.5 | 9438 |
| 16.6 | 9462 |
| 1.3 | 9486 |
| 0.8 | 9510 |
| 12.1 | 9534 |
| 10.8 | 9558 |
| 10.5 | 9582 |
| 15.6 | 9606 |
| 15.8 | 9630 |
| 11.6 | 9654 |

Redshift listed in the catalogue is 0.722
